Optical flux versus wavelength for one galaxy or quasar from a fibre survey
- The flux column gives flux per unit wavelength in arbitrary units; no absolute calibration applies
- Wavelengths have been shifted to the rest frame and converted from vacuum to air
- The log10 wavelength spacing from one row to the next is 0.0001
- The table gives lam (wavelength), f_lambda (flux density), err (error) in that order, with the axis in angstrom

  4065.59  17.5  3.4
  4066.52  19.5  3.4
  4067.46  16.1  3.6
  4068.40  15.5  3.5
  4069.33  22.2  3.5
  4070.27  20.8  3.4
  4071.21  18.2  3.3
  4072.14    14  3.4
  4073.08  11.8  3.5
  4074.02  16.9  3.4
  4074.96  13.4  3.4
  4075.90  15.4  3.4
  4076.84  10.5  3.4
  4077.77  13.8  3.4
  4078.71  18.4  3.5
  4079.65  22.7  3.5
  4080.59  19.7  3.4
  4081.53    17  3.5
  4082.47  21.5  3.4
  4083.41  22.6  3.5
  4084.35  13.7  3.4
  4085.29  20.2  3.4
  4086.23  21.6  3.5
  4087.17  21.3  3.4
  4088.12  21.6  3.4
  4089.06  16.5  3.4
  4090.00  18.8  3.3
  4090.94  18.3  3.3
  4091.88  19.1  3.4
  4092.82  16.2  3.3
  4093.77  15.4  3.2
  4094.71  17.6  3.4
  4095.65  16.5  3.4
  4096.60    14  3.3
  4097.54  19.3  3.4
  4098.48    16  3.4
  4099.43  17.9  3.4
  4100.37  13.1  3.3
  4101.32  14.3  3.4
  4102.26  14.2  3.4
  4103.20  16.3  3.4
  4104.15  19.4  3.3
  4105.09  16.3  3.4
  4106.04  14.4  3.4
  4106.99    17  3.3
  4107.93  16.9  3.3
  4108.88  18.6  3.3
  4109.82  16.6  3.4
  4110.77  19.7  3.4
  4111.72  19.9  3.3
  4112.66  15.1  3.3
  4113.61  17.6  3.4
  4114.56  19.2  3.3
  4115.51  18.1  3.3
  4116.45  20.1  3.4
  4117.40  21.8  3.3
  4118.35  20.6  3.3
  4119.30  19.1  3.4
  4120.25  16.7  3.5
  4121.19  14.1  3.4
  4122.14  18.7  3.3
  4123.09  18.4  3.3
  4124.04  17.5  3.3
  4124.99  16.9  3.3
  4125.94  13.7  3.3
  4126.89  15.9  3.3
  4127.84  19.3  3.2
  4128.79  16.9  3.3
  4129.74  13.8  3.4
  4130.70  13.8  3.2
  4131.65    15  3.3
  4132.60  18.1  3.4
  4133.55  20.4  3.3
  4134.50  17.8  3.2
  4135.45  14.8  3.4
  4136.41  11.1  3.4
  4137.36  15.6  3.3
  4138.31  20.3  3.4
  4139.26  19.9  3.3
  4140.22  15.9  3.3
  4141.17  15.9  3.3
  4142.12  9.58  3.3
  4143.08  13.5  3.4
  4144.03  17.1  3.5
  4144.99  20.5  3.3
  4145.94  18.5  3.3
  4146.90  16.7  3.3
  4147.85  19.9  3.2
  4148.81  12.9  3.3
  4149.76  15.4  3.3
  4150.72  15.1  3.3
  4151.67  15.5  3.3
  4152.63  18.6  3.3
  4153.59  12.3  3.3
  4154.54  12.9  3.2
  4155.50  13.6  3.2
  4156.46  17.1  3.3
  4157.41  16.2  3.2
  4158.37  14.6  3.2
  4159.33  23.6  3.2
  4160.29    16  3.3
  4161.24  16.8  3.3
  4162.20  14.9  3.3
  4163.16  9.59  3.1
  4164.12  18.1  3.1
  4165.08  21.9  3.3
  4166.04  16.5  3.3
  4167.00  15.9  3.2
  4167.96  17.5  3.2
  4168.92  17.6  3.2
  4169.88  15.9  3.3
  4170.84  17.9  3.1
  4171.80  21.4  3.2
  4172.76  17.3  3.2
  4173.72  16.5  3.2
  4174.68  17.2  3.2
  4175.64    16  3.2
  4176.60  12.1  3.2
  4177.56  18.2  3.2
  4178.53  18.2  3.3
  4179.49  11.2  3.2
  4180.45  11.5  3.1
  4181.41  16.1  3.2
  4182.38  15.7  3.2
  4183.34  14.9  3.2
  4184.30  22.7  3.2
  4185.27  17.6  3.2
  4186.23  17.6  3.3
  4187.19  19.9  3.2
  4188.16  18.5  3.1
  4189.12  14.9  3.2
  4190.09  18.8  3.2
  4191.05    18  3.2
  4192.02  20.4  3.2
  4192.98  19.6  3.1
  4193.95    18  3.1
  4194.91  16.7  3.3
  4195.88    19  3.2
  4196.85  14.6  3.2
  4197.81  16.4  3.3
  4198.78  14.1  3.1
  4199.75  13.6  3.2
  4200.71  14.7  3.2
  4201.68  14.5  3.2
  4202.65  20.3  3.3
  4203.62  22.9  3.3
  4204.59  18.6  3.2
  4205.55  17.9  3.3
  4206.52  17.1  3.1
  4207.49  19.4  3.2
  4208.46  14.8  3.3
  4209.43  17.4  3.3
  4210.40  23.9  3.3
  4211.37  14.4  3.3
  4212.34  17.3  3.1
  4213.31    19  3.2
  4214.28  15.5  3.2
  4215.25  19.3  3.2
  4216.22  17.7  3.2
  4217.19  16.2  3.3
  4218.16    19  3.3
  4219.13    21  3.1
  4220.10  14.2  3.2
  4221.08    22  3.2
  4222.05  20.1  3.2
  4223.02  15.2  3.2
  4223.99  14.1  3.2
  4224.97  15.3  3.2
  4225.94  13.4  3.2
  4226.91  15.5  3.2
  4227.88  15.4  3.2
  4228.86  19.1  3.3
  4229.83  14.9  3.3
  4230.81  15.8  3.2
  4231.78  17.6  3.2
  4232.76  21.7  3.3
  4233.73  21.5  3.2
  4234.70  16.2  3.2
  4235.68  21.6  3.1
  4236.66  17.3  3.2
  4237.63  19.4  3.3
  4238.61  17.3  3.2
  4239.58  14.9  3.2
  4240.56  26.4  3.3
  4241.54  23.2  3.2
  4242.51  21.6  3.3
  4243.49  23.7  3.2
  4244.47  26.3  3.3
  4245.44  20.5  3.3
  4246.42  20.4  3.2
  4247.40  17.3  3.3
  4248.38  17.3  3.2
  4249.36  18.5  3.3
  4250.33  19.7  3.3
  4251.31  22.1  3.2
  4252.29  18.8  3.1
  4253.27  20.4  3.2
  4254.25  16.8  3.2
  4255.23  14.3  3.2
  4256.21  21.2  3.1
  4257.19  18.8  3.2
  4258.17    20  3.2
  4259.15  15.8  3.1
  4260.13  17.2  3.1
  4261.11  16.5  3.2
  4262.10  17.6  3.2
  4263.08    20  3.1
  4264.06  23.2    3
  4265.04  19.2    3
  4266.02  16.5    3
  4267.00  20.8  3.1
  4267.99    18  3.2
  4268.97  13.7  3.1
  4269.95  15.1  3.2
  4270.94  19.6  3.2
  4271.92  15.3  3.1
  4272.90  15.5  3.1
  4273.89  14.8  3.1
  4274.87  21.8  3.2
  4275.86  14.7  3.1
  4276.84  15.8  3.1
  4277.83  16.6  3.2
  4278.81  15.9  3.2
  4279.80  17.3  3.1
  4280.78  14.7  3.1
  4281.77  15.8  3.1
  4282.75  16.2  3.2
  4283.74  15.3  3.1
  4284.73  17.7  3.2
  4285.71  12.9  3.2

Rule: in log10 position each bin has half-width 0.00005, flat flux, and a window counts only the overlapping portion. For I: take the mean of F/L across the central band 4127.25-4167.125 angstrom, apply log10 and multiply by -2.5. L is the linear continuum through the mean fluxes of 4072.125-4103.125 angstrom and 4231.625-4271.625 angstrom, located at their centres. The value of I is 0.10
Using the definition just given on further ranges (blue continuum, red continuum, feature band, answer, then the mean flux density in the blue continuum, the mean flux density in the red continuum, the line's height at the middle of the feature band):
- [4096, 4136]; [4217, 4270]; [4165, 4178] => 0.036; 17.1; 18.6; 17.7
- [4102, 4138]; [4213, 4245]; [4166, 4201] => 0.068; 17.1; 18.5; 17.9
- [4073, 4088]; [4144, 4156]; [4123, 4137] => 0.025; 17.8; 16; 16.5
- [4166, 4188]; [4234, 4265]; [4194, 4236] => 0.049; 16.8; 19.5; 18.2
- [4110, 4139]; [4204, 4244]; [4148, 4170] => 0.101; 17.3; 18.2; 17.6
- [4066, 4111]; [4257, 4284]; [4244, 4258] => -0.134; 17.3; 17.2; 17.2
